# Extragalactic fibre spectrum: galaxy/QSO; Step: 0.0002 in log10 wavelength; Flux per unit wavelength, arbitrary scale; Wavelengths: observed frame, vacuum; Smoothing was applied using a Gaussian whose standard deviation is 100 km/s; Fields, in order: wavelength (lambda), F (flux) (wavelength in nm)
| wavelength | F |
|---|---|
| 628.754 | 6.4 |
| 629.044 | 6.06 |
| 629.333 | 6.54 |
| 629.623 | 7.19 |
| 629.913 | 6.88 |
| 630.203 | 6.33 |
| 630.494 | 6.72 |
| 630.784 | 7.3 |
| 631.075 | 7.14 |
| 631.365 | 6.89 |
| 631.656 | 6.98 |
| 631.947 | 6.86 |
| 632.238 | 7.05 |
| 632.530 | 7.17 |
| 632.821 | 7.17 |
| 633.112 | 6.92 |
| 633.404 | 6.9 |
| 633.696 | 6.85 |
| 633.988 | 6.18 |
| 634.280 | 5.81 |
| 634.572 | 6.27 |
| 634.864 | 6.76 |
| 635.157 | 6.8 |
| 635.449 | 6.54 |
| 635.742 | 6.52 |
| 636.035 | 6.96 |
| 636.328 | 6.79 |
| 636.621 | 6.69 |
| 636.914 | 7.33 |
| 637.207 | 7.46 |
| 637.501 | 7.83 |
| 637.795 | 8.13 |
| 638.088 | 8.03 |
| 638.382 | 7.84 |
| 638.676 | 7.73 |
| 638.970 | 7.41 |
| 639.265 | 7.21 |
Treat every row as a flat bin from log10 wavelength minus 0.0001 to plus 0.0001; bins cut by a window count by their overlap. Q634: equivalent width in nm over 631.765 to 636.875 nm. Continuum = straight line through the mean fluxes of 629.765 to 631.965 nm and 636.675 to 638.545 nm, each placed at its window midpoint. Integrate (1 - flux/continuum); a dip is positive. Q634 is 0.40 nm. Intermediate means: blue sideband 6.89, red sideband 7.72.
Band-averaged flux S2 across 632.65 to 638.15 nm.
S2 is 6.93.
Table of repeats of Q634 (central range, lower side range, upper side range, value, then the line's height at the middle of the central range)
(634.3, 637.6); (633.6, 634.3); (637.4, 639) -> 0.093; 7.05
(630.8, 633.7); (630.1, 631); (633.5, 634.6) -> -0.195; 6.57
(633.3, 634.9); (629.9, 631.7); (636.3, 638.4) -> 0.174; 7.21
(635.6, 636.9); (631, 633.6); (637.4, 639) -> 0.134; 7.58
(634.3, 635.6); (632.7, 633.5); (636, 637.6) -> 0.105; 7.09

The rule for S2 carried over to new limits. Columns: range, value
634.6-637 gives 6.76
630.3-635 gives 6.8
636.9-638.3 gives 7.8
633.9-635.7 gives 6.41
